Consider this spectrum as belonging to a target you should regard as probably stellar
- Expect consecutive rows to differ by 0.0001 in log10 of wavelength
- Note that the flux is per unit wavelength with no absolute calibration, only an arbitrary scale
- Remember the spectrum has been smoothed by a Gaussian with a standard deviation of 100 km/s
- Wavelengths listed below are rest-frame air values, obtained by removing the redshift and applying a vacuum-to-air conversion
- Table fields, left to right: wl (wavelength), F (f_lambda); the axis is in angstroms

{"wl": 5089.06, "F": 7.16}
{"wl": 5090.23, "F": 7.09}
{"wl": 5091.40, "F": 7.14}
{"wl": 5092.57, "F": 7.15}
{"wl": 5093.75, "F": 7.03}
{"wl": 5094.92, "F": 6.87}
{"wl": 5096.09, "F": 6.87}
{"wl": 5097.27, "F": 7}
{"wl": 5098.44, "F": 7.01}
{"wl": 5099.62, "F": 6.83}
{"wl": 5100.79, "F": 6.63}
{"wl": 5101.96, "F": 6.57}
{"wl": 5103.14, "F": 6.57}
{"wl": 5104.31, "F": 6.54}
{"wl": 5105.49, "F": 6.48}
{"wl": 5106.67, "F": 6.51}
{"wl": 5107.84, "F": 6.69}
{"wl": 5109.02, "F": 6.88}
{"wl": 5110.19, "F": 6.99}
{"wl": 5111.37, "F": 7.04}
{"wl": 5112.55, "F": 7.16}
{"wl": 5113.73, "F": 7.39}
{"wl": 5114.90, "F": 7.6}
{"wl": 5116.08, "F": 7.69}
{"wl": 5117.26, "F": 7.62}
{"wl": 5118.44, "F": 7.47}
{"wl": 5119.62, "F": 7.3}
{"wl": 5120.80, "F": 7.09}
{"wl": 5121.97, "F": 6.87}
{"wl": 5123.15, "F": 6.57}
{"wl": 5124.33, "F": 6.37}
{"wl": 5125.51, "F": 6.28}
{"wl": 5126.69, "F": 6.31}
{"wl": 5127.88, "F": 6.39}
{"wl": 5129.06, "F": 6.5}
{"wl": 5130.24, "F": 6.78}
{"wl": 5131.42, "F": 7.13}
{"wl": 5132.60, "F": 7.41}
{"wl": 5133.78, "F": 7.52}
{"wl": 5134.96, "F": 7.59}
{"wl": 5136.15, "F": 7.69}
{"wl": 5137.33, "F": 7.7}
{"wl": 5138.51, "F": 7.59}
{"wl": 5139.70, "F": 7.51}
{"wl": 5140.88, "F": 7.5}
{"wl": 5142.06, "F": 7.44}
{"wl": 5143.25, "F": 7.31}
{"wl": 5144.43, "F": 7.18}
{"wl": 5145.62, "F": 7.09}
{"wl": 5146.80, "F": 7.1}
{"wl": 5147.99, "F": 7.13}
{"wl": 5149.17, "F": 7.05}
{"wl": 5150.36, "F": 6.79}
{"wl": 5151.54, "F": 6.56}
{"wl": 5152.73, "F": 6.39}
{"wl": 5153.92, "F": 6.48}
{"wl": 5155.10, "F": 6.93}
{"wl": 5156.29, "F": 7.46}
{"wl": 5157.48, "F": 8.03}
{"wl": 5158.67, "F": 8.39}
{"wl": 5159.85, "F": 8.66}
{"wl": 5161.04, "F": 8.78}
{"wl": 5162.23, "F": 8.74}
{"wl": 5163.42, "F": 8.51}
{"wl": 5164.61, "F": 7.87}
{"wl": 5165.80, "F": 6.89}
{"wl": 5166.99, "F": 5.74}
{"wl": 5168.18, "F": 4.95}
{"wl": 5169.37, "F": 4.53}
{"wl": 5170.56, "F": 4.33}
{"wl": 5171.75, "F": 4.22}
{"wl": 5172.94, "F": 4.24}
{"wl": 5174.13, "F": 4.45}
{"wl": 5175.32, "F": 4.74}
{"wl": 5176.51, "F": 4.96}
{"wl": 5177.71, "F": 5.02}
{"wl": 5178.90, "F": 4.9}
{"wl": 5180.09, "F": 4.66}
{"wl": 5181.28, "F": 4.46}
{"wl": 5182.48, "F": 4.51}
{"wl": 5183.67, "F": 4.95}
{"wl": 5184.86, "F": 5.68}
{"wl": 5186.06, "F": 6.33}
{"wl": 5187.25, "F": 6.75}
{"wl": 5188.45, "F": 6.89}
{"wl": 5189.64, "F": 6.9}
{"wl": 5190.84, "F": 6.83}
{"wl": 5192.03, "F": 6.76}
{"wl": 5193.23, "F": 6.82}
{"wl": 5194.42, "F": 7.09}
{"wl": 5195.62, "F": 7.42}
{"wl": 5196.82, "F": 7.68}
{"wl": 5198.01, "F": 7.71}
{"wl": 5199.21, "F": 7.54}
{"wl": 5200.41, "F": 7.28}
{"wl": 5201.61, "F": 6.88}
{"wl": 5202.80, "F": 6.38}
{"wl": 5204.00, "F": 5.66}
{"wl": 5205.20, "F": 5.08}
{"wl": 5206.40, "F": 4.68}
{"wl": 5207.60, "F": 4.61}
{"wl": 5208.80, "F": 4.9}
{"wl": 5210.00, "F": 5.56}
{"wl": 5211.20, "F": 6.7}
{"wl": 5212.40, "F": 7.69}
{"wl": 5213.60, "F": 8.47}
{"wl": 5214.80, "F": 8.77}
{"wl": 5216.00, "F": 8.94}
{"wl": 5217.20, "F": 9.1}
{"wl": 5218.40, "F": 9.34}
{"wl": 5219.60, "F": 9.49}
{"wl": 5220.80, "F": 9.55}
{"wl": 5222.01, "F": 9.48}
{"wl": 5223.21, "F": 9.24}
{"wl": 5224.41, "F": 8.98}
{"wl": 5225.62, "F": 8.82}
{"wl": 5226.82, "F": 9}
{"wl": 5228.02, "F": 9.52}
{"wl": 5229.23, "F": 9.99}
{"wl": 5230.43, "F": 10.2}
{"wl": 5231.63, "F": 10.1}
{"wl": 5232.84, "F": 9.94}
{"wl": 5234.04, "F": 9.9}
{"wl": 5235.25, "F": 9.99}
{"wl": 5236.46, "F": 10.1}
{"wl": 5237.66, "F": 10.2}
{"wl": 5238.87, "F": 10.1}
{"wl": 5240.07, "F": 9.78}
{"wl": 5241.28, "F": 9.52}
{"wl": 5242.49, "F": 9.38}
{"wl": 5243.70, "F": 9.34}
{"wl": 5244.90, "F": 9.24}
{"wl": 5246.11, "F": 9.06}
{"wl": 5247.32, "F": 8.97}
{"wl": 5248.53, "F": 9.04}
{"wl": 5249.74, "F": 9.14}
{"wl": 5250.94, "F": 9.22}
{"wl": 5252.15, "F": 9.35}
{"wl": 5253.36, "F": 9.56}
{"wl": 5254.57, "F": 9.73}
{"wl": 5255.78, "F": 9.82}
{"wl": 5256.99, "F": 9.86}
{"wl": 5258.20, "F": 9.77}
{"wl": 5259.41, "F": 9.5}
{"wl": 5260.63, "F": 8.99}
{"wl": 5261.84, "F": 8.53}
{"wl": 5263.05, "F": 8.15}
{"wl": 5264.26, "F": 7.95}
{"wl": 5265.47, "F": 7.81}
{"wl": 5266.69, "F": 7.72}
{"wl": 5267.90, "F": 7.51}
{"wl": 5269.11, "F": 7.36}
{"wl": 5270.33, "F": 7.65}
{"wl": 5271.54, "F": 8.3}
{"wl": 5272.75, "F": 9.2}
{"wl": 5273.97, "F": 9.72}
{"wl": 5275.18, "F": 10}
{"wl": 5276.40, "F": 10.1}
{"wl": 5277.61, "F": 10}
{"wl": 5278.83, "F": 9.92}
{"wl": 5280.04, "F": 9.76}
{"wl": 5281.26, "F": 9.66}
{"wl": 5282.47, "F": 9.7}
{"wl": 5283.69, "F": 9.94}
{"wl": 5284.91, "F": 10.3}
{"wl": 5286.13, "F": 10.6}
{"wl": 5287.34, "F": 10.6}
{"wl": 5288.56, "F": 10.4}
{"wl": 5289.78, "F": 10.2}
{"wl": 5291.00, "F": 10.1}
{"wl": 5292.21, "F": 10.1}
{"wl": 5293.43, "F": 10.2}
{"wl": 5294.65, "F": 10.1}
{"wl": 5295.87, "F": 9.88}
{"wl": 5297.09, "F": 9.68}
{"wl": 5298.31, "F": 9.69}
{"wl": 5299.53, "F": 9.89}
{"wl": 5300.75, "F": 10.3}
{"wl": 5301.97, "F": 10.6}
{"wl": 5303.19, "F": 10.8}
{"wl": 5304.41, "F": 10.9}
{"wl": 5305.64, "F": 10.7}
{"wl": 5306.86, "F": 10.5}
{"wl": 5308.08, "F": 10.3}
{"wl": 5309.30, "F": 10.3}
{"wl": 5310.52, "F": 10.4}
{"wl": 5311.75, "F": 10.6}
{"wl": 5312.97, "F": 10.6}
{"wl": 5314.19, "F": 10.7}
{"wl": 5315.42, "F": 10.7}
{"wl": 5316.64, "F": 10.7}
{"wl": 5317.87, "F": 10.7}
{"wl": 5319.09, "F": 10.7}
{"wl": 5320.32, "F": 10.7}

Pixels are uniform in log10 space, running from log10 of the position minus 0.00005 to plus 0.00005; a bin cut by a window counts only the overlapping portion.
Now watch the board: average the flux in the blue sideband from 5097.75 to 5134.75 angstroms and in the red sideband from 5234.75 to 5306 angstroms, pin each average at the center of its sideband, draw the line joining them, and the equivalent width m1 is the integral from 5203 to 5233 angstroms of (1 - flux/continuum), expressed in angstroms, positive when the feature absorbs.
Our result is 2.0 angstroms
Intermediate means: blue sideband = 6.92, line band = 8.1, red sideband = 9.55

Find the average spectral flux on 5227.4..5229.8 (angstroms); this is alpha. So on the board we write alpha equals 9.74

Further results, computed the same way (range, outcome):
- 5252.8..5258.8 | 9.75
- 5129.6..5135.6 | 7.28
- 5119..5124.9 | 6.85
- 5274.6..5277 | 10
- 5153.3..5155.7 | 6.7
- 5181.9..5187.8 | 5.64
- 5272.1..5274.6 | 9.45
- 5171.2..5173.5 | 4.23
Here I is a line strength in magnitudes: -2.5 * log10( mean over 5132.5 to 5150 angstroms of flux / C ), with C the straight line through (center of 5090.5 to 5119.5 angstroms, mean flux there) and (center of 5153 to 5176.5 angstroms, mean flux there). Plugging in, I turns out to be -0.11 mag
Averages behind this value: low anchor 6.99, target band 7.38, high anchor 6.48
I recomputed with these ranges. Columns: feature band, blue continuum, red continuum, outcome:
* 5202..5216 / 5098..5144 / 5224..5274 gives 0.32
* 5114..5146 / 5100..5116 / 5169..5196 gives -0.11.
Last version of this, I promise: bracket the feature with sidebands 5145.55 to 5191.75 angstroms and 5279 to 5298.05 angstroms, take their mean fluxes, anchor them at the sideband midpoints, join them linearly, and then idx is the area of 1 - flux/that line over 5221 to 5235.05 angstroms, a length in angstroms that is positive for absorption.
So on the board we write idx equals -2.4 angstroms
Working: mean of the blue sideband 6.27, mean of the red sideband 10.1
